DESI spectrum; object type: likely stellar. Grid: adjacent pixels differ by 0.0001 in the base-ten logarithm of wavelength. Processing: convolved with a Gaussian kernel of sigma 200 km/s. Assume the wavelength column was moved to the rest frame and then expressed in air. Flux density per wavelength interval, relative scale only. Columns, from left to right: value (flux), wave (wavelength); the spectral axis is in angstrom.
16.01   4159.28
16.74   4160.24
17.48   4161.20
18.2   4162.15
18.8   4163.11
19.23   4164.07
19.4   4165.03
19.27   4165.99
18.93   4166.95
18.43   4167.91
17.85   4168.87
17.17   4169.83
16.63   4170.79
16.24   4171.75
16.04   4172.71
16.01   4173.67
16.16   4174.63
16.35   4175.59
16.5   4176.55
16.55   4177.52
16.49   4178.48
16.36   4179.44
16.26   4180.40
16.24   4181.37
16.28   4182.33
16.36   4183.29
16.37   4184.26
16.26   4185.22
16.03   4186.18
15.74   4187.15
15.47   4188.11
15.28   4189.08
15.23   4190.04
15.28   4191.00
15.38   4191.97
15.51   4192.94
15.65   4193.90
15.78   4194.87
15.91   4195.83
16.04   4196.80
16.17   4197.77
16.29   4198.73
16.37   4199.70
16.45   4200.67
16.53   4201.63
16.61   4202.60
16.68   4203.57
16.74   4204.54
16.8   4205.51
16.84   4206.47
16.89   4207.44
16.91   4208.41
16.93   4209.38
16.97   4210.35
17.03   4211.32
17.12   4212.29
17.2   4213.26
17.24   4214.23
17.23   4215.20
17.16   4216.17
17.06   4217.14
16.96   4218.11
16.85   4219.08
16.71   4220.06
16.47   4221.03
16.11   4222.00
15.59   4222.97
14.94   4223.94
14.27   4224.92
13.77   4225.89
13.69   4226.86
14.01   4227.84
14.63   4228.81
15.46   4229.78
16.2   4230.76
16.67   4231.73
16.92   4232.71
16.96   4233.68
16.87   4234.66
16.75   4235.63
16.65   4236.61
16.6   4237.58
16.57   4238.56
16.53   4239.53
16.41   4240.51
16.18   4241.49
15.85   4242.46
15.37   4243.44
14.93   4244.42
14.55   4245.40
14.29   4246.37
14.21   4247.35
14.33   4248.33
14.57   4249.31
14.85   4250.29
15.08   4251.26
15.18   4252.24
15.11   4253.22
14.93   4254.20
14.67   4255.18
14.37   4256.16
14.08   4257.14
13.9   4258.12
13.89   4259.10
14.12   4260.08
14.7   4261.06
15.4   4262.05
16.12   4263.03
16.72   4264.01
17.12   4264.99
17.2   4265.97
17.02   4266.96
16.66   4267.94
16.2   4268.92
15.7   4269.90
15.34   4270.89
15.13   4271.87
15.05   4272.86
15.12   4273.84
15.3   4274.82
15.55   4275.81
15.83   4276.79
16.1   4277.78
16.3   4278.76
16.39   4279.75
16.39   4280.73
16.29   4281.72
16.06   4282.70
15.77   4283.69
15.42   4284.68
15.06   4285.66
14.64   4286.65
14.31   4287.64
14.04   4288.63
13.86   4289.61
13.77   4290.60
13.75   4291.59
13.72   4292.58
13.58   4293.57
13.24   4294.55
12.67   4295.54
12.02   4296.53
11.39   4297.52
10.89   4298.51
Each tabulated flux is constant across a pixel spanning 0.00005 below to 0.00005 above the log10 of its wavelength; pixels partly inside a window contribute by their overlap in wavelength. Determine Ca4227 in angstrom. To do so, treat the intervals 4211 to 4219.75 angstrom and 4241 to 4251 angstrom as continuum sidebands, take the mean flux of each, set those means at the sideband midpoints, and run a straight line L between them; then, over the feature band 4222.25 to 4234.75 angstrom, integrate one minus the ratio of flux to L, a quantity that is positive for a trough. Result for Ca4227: 0.6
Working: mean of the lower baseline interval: 17.1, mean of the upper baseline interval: 14.9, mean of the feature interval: 15.3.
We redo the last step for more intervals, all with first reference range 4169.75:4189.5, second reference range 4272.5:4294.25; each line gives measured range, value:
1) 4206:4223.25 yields -1.1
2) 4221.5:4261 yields 0.8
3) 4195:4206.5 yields -0.3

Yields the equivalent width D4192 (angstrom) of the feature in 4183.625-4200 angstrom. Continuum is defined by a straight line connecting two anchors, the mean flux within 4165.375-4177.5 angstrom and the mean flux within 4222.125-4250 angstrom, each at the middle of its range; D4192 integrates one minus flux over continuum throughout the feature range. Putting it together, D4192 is 0.8 angstrom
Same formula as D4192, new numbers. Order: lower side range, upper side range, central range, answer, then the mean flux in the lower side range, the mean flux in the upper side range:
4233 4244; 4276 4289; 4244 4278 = 1.6 angstrom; 16.4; 15.6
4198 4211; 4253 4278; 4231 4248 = 0.0 angstrom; 16.7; 15.4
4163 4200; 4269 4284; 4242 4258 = 1.2 angstrom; 16.5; 15.8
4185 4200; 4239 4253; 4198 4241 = -2.5 angstrom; 15.8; 15.2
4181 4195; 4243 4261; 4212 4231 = -0.9 angstrom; 15.8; 14.6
